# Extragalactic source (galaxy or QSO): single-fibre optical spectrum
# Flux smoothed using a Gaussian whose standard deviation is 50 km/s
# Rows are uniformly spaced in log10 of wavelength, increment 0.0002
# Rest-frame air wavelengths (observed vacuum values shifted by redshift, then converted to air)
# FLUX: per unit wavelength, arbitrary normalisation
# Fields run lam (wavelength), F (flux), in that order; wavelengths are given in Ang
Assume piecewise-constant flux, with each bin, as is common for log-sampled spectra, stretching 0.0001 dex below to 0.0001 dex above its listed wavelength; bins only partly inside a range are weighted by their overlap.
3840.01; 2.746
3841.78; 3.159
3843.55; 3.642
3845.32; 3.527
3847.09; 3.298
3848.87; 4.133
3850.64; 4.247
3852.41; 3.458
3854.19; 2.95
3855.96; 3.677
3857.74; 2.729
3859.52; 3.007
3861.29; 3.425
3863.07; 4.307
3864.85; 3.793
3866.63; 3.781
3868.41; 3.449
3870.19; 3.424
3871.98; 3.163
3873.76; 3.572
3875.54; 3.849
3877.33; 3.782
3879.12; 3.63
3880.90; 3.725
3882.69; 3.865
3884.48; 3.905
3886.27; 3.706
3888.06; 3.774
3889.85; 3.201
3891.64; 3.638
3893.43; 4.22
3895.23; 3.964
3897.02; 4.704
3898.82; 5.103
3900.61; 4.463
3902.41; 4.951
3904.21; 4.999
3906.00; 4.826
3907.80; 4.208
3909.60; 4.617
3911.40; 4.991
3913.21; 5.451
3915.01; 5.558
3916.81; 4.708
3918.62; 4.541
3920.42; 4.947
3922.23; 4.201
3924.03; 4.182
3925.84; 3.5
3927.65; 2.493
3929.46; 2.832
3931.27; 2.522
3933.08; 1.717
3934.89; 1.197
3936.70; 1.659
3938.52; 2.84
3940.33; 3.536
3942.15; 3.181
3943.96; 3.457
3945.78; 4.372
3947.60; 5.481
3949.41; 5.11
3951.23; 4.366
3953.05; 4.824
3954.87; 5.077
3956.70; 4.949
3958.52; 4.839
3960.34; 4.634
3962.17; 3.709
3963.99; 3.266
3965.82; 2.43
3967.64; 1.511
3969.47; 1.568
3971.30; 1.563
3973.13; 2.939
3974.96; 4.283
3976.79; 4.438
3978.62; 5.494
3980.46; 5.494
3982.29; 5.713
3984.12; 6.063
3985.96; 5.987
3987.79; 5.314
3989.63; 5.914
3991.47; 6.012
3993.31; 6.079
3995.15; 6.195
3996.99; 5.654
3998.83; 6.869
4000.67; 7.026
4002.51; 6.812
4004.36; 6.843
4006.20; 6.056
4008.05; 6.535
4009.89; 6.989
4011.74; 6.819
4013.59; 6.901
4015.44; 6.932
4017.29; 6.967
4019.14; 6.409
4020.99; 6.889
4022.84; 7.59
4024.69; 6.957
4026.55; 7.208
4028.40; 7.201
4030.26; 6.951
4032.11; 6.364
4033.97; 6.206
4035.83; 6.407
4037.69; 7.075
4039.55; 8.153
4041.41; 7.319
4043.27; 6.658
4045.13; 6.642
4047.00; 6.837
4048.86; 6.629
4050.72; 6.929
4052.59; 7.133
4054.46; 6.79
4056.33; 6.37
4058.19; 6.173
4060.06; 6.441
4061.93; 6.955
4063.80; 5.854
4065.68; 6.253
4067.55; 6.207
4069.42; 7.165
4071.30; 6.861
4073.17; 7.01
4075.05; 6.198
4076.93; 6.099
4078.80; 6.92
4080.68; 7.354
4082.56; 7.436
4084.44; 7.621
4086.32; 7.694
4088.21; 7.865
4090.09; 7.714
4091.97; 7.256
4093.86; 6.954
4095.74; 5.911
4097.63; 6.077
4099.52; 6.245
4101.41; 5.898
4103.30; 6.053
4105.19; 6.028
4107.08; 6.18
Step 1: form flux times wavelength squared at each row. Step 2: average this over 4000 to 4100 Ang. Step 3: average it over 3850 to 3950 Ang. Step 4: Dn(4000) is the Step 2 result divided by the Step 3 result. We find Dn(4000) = 1.93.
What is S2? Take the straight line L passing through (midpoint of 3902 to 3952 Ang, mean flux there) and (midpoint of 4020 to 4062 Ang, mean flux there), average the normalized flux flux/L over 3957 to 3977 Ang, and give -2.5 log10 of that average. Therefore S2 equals 0.47 mag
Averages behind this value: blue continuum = 3.93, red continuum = 6.86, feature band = 3.21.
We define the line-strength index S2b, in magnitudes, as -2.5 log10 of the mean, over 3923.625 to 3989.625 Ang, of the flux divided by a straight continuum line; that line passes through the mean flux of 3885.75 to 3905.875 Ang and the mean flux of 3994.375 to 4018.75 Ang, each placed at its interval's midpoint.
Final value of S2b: 0.42 mag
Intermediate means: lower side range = 4.28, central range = 3.82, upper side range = 6.66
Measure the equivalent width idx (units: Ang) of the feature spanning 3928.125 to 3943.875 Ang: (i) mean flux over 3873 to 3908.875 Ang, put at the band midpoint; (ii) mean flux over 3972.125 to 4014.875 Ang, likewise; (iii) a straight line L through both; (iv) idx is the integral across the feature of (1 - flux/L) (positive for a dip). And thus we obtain 7.8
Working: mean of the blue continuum 4.11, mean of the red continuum 5.93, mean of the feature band 2.49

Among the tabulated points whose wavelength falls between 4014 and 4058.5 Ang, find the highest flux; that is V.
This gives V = 8.153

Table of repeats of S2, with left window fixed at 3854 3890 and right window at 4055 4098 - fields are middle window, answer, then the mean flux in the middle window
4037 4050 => -0.12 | 7.05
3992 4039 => -0.15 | 6.72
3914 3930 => 0.05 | 4.14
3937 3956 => 0.15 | 4.15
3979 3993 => -0.08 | 5.78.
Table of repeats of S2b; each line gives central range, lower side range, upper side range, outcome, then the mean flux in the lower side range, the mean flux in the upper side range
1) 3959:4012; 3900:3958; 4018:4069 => 0.078 mag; 4.06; 6.77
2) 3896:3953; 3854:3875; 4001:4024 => 0.178 mag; 3.46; 6.82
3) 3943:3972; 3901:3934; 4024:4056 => 0.291 mag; 4.18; 6.9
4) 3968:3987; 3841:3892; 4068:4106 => 0.219 mag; 3.58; 6.81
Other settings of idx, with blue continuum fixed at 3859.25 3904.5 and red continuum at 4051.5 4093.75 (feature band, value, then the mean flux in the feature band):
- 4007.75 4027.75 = -3.1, 6.94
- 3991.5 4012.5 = -2.7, 6.51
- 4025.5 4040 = -1.5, 6.9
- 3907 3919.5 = -1.4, 4.87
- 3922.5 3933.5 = 3.8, 3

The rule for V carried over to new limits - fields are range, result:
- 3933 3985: 6.063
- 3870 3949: 5.558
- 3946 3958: 5.481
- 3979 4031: 7.59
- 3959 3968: 4.634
